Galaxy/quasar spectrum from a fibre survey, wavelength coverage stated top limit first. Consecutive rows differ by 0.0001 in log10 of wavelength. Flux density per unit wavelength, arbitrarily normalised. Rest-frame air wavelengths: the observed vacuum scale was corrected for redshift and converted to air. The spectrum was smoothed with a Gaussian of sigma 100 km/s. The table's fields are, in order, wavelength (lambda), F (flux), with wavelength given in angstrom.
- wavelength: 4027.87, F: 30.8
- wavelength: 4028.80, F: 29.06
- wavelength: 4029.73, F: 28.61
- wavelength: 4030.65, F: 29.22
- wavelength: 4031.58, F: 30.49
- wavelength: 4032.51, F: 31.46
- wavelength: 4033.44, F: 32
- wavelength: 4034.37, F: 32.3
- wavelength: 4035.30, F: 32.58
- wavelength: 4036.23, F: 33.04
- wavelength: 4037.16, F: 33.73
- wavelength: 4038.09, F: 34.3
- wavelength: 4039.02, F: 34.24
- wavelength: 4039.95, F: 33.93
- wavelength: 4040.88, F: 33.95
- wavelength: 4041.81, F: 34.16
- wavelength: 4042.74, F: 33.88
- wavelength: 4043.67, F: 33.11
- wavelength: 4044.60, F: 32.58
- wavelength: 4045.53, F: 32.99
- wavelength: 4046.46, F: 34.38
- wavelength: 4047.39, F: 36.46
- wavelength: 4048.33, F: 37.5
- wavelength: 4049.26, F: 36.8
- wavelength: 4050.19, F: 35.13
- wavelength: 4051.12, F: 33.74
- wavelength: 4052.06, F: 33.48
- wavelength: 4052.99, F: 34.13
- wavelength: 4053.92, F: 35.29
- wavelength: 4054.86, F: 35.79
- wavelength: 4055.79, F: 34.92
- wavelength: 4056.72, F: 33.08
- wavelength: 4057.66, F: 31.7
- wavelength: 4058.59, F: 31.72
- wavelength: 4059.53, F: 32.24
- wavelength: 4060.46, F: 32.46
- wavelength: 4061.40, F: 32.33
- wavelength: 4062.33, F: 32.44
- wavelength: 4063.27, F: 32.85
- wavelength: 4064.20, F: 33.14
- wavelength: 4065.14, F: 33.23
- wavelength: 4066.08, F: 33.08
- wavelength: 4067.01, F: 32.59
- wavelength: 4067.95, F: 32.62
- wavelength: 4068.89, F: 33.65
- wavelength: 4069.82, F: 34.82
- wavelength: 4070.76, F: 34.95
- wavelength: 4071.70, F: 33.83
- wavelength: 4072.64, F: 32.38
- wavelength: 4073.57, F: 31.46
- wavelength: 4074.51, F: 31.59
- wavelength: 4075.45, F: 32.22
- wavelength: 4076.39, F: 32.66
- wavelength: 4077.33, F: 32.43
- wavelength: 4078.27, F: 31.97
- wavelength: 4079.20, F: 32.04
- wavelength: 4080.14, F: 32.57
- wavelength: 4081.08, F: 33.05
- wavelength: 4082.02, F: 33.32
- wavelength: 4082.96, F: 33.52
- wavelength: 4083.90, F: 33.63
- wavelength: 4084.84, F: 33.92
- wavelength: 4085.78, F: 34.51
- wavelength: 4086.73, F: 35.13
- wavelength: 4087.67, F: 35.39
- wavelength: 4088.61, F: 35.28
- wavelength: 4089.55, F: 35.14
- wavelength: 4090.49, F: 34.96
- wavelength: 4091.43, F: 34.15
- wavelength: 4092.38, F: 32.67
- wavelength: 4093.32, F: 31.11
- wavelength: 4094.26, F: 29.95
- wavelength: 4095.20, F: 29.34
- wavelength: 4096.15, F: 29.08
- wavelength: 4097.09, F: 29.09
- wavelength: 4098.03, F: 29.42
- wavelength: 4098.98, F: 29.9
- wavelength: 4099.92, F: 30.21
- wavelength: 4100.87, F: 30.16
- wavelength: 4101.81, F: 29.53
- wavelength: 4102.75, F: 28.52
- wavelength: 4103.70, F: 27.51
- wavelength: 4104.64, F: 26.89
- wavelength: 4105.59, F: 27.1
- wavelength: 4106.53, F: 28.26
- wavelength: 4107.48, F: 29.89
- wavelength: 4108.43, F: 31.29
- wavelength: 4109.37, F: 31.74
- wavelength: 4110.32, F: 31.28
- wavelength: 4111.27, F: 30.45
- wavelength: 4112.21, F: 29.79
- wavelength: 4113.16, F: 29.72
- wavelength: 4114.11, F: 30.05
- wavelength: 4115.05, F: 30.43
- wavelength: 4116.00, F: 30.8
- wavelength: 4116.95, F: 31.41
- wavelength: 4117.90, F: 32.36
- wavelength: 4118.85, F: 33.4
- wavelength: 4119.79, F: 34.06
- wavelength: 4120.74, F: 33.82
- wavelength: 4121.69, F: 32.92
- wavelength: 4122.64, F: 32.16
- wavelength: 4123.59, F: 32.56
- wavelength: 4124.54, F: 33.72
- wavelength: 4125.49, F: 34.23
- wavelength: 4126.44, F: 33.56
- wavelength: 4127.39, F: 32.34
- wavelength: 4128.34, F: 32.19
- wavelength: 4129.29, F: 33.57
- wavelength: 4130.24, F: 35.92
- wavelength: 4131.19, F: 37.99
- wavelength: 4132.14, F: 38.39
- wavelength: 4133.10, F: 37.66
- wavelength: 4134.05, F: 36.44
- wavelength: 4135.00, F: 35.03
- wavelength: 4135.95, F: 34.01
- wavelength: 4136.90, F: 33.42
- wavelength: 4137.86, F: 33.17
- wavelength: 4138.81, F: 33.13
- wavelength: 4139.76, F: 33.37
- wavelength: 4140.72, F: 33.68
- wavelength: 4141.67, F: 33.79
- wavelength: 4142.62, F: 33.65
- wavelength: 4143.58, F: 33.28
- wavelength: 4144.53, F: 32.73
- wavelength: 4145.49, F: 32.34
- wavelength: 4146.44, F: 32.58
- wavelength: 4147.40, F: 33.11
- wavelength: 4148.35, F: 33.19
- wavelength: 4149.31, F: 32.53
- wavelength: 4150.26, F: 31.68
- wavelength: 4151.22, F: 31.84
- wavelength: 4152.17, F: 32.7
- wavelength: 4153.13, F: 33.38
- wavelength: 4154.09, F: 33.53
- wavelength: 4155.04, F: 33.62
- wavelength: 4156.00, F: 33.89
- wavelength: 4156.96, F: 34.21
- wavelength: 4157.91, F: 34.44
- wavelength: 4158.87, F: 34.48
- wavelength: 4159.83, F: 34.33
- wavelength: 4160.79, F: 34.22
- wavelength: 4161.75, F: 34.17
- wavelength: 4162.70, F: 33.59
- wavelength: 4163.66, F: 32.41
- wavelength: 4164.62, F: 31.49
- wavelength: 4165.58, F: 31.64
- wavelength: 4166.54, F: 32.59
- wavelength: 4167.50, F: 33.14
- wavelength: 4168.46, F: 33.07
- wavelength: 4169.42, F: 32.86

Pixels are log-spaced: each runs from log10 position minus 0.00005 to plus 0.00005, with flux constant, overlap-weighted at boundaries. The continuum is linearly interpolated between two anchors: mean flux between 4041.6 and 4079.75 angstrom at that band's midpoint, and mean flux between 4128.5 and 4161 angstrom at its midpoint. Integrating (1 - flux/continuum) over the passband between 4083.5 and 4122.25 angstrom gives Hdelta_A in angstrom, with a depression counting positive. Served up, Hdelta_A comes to 2.7 angstrom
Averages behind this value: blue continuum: 33.5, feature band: 31.3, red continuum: 34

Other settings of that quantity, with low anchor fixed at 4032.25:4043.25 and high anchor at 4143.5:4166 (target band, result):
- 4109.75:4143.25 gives -0.1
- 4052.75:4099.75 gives 0.6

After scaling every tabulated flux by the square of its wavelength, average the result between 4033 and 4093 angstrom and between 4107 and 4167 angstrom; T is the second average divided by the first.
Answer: 1.0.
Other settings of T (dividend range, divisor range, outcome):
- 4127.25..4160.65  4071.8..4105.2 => 1.09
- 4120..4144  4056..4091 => 1.06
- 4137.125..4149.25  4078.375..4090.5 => 1.00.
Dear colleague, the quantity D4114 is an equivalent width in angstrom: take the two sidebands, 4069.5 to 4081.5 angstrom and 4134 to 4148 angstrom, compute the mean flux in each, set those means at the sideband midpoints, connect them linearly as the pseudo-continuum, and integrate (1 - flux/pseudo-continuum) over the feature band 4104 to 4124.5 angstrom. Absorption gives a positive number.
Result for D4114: 1.4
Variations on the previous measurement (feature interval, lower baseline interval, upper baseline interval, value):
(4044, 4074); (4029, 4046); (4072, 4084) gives -1.1 angstrom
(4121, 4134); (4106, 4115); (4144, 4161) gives -1.2 angstrom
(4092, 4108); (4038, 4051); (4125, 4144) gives 2.4 angstrom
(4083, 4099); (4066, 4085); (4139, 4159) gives 0.2 angstrom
